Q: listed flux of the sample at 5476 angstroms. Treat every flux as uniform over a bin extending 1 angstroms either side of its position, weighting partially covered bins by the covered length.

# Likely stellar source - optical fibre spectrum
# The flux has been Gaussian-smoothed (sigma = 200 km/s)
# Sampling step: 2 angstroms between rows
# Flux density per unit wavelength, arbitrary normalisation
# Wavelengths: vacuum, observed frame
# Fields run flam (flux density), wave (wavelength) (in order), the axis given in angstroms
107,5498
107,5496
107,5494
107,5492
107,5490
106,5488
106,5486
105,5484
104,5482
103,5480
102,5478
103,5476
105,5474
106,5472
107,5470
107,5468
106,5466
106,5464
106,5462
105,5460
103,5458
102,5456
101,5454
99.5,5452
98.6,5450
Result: 103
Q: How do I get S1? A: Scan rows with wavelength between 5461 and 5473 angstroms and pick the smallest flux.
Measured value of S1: 106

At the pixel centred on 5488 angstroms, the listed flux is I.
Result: 106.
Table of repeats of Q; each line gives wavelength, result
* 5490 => 107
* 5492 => 107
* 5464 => 106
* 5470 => 107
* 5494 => 107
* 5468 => 107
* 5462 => 106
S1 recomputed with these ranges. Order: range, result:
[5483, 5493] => 105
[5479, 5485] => 103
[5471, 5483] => 102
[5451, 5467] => 99.5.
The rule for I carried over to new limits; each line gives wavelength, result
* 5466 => 106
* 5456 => 102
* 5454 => 101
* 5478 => 102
